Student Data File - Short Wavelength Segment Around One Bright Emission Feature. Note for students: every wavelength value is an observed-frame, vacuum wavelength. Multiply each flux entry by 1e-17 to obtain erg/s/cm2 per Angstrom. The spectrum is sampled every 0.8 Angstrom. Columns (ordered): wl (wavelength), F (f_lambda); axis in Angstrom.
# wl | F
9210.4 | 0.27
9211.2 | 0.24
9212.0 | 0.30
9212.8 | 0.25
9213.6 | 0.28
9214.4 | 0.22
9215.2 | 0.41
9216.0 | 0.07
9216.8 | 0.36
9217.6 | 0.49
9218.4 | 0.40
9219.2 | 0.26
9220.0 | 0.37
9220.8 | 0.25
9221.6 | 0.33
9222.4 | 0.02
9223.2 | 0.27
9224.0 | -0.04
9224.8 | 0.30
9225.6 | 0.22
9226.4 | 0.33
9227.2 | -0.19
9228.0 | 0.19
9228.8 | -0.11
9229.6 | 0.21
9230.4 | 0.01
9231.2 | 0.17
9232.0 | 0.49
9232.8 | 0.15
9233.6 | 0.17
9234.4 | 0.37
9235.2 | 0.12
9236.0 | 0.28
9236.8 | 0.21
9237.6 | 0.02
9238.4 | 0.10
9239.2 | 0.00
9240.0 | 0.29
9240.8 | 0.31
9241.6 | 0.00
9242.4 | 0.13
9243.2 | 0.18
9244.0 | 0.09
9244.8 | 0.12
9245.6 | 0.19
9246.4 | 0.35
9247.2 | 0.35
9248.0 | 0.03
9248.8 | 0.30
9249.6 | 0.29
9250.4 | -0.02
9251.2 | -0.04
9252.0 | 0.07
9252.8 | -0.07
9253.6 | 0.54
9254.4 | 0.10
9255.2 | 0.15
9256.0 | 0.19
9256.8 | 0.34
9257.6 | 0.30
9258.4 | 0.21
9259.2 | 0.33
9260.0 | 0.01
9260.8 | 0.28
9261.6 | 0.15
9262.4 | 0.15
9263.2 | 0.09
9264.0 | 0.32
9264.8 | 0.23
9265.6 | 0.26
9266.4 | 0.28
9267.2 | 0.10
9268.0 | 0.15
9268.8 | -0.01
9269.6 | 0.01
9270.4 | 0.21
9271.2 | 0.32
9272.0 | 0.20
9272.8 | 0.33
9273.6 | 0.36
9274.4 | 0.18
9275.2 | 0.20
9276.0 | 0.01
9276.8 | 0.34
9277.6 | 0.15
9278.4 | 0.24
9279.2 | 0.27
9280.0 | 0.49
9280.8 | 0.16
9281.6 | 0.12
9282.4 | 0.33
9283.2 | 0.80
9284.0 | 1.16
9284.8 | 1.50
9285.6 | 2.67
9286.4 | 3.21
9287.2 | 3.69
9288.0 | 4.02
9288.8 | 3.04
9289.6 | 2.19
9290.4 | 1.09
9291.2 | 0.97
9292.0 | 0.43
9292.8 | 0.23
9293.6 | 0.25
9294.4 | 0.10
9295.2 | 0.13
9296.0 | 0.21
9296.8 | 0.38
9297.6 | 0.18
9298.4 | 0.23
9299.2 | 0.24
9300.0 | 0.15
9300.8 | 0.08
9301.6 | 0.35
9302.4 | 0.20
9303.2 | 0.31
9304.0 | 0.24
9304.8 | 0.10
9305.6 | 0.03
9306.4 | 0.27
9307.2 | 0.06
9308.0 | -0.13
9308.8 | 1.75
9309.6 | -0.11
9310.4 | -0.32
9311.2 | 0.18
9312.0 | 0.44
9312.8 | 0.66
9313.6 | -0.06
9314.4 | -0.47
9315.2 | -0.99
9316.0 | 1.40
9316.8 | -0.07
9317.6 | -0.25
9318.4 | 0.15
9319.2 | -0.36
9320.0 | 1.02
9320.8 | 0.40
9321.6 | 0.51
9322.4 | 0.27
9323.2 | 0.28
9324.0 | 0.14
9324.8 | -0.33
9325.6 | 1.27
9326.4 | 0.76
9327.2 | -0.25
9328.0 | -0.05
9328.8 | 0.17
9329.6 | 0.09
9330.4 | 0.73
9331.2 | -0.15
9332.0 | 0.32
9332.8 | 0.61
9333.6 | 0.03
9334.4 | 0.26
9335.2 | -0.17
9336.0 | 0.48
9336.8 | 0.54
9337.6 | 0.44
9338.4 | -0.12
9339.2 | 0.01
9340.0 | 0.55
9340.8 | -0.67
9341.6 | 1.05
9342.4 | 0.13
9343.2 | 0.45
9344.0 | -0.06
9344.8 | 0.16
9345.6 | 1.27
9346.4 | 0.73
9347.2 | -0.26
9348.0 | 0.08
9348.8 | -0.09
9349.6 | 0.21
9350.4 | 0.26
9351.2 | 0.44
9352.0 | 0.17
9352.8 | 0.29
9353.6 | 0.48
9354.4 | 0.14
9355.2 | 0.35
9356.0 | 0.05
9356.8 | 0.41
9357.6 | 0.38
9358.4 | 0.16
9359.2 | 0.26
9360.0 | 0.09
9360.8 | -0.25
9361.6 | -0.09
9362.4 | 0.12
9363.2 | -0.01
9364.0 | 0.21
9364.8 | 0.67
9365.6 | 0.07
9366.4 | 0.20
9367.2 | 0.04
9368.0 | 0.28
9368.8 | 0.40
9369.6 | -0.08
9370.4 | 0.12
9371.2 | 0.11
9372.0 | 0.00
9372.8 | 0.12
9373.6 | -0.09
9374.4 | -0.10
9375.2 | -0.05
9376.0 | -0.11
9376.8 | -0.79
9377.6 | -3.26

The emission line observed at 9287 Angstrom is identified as [O III] 5007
